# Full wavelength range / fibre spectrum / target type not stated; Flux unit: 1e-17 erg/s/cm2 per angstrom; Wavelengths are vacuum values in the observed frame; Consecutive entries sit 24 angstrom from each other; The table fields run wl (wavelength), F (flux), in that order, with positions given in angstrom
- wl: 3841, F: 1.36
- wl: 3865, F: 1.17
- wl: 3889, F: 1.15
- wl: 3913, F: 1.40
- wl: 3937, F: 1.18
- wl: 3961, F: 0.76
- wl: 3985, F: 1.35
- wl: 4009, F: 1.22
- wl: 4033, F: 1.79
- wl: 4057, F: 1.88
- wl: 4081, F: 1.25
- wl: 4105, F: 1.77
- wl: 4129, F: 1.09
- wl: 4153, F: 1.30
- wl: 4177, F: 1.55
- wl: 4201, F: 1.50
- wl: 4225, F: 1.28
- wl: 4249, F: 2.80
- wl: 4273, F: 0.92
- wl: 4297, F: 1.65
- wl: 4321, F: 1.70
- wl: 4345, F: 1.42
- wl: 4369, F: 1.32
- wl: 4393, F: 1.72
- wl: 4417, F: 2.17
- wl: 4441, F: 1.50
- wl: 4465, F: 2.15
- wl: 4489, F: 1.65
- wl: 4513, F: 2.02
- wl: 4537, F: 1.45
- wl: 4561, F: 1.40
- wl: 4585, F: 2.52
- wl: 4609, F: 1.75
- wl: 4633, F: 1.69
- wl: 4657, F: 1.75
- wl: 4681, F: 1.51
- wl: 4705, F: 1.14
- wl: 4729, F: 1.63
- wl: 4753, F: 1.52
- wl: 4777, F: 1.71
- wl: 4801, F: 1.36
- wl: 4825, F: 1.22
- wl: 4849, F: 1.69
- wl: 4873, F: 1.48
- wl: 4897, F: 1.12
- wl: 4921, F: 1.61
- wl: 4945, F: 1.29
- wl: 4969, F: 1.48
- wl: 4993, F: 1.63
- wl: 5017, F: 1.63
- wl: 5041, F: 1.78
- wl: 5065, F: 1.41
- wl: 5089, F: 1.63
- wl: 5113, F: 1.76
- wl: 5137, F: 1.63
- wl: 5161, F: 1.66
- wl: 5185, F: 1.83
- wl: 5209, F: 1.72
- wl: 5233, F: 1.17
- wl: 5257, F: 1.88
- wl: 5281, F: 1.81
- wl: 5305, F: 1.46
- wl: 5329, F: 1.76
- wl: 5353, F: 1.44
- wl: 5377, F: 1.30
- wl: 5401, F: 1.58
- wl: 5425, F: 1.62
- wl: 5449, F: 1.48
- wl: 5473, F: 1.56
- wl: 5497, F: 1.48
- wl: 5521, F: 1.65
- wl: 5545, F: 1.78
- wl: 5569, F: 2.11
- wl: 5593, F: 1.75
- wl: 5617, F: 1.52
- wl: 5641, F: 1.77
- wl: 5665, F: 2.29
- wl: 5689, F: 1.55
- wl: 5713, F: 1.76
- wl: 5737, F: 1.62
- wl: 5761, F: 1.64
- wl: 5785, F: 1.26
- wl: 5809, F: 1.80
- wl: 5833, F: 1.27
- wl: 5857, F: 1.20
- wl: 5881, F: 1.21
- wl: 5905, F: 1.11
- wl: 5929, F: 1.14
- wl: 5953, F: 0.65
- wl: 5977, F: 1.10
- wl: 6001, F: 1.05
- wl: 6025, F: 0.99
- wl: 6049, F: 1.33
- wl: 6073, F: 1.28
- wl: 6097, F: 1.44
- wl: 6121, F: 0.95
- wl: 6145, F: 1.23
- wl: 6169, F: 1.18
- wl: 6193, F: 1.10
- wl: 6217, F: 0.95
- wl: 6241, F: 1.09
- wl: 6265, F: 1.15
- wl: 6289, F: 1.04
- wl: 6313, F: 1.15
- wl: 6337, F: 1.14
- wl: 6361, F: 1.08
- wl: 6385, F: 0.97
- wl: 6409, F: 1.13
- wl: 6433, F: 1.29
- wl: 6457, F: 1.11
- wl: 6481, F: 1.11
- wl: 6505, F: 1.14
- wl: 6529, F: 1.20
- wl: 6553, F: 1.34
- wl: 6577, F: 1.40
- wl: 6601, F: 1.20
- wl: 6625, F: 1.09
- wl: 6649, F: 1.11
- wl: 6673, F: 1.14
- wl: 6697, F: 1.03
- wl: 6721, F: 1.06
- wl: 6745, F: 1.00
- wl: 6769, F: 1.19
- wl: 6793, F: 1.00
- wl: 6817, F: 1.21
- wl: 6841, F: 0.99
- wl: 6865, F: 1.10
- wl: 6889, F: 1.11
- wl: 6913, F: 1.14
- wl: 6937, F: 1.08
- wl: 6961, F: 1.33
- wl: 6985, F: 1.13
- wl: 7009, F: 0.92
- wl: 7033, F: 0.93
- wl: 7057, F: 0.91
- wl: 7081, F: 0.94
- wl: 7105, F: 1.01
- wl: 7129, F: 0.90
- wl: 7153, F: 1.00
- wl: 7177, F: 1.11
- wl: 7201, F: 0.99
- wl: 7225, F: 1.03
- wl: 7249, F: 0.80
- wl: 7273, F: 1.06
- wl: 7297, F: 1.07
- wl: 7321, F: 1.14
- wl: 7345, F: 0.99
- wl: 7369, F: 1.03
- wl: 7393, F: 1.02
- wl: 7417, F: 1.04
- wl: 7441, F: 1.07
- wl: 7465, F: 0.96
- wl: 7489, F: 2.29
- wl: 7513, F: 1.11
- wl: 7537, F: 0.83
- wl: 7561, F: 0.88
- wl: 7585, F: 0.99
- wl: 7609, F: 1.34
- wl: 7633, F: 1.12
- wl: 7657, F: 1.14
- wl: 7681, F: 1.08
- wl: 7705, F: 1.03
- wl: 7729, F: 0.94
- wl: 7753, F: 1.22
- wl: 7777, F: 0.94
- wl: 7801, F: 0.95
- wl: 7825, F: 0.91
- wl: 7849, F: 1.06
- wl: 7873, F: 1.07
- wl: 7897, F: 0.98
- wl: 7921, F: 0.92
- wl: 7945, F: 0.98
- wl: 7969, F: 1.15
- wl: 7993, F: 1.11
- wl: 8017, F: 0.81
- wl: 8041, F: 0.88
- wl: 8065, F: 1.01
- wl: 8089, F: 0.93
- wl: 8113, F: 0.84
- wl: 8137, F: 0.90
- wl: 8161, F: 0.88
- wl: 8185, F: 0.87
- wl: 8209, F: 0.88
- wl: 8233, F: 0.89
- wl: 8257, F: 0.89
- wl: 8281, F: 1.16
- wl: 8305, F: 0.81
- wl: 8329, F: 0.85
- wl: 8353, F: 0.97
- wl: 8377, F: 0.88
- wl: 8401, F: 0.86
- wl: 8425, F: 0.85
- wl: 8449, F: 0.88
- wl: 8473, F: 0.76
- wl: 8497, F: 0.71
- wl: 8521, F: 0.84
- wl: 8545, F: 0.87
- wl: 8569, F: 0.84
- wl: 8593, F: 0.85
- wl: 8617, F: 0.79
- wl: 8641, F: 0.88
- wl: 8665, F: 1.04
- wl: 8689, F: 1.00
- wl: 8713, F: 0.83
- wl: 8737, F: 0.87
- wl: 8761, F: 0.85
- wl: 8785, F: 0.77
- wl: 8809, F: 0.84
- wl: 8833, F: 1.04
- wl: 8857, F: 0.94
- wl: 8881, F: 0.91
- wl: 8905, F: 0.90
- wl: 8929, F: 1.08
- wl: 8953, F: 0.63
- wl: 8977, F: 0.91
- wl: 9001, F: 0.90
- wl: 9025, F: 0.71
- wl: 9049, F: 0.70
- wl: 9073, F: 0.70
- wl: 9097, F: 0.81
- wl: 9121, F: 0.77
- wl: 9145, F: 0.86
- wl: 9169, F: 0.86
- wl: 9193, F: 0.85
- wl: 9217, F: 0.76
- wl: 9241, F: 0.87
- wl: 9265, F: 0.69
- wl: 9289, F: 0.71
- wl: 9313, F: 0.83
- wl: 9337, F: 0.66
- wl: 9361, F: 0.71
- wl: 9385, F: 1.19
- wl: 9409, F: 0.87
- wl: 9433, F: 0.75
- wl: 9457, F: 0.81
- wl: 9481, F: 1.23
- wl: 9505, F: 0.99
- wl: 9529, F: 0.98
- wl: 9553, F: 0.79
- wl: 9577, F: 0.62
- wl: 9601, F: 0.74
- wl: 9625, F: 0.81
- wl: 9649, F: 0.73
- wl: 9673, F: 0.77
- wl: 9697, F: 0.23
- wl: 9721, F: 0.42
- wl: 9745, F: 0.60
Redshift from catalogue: 0.14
